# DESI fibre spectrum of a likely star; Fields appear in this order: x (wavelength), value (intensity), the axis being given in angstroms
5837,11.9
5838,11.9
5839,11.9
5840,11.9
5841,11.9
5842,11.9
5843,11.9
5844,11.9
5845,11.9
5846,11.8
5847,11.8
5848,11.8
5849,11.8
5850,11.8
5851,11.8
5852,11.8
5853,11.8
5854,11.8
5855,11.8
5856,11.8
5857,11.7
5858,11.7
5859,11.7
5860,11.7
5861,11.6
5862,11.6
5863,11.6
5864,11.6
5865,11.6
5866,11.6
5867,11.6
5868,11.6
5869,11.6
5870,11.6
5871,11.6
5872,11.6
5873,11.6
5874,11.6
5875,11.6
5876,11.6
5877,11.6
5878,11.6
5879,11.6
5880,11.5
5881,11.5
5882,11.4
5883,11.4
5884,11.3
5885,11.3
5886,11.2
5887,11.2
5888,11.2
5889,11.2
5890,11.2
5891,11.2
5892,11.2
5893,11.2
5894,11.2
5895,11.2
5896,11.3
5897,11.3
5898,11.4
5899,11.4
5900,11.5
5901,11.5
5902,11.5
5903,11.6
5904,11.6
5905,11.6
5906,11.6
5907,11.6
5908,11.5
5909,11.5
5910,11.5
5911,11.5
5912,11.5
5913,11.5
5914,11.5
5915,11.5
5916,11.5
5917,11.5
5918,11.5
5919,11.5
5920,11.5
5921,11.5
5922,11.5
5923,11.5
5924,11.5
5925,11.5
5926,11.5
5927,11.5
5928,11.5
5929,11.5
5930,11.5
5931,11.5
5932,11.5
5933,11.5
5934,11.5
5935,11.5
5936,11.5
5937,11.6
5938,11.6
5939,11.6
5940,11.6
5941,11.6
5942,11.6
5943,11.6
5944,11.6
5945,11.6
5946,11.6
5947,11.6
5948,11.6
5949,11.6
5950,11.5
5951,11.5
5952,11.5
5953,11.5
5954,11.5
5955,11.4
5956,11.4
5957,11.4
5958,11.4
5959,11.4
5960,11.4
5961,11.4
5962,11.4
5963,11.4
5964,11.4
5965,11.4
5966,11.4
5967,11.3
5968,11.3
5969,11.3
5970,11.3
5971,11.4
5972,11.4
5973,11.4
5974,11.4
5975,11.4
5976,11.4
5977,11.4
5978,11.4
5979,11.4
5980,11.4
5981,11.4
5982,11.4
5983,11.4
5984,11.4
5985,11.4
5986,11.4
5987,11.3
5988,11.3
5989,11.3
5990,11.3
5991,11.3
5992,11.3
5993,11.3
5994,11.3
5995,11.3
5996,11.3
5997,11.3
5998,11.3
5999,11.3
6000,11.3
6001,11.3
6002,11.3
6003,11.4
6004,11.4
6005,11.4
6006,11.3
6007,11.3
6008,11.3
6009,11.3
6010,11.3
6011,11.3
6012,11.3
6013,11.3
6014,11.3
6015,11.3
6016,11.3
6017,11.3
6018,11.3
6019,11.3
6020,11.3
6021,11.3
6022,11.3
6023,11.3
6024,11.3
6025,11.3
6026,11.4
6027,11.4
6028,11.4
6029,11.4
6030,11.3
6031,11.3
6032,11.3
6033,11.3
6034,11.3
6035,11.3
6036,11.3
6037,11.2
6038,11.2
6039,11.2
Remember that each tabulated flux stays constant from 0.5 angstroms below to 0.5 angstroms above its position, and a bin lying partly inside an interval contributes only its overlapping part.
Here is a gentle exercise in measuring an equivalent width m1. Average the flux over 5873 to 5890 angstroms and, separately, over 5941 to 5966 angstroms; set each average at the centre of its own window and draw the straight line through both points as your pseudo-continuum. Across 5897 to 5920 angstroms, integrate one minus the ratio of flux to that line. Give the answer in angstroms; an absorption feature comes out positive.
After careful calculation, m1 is -0.1 angstroms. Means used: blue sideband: 11.4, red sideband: 11.5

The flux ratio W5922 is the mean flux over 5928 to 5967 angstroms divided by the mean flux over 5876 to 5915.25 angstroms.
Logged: 1.0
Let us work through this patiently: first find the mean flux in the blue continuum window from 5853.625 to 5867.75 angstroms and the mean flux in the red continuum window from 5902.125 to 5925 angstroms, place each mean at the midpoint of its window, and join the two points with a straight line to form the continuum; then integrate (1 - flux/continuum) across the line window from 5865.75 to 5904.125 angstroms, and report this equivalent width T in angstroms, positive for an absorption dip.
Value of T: 0.57 angstroms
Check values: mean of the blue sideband 11.7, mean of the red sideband 11.5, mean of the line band 11.4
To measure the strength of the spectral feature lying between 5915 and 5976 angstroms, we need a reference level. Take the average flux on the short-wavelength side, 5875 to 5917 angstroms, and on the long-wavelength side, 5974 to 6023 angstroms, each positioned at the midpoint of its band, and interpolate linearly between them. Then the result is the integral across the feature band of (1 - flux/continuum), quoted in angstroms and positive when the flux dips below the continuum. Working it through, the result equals -0.5 angstroms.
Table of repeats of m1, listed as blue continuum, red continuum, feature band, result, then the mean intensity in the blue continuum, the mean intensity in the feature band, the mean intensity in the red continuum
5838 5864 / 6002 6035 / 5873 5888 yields 0.32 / 11.8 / 11.5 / 11.3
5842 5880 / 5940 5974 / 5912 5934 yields 0.08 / 11.7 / 11.5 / 11.5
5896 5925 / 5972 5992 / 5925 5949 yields -0.21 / 11.5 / 11.6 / 11.4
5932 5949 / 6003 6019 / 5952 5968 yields 0.13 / 11.6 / 11.4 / 11.3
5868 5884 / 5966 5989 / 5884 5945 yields 0.14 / 11.6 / 11.5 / 11.4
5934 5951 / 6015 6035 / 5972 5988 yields 0.10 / 11.6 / 11.4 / 11.3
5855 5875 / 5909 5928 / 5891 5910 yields 0.20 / 11.6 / 11.4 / 11.5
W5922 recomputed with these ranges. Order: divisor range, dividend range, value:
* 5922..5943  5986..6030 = 0.98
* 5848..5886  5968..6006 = 0.98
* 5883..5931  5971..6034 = 0.99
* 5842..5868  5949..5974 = 0.97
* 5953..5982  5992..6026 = 0.99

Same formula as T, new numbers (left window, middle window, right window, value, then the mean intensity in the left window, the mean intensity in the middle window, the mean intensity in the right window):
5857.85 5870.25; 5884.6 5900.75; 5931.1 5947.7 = 0.5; 11.6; 11.3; 11.6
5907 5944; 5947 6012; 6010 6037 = 0.2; 11.5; 11.4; 11.3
